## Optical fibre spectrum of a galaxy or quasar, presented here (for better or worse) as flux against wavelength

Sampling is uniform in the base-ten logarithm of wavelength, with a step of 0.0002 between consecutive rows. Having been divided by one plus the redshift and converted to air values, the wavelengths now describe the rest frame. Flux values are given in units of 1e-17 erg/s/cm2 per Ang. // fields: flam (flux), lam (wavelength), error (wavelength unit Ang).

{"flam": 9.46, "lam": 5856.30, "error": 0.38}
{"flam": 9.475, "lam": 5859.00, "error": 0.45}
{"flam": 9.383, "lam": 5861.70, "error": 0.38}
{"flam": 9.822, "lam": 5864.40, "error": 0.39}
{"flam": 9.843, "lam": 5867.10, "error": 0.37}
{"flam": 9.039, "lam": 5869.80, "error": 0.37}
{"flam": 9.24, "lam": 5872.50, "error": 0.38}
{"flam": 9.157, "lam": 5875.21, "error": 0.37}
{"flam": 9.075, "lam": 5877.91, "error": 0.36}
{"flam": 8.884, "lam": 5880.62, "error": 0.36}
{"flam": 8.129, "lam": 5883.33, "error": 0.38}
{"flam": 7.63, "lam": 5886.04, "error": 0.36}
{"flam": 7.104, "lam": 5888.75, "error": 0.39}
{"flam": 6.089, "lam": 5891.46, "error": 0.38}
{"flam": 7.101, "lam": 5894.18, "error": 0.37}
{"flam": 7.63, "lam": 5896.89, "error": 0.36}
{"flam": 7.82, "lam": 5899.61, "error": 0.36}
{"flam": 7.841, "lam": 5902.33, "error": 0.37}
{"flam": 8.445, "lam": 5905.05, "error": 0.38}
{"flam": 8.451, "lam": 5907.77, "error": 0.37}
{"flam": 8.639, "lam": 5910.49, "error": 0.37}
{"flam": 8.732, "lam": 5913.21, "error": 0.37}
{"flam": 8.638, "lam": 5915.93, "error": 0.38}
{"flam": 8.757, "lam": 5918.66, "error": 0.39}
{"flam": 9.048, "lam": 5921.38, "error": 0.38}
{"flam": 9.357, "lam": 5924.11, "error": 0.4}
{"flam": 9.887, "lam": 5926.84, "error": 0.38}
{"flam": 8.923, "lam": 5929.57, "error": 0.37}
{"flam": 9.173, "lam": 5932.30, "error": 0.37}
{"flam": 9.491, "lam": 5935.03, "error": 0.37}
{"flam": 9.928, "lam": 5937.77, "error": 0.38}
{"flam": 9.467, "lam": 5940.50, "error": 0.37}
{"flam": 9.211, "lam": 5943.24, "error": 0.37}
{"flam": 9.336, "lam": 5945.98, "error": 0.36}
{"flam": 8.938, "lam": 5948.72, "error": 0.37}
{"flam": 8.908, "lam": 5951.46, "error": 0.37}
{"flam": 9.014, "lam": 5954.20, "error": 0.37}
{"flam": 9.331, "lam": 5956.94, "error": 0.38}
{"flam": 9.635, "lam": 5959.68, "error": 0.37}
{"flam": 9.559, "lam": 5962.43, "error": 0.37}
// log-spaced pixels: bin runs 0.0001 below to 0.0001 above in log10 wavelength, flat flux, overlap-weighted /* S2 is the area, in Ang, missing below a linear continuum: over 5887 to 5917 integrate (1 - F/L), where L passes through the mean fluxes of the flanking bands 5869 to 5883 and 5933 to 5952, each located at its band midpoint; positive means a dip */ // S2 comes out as 4.2 Ang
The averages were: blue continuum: 9.01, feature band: 7.85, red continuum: 9.34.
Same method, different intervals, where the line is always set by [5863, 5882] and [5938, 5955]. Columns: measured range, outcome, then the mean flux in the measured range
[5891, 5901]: 2.2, 7.25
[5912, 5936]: 0.3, 9.11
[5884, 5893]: 2.2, 7.03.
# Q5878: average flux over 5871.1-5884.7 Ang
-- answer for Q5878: 8.9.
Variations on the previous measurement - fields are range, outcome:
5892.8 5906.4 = 7.76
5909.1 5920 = 8.69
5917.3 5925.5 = 9.06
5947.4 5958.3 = 9.05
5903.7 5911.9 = 8.52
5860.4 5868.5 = 9.69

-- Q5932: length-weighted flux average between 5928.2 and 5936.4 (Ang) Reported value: 9.2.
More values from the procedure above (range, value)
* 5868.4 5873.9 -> 9.15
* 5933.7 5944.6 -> 9.52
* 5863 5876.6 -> 9.42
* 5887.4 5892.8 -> 6.6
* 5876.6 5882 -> 8.97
